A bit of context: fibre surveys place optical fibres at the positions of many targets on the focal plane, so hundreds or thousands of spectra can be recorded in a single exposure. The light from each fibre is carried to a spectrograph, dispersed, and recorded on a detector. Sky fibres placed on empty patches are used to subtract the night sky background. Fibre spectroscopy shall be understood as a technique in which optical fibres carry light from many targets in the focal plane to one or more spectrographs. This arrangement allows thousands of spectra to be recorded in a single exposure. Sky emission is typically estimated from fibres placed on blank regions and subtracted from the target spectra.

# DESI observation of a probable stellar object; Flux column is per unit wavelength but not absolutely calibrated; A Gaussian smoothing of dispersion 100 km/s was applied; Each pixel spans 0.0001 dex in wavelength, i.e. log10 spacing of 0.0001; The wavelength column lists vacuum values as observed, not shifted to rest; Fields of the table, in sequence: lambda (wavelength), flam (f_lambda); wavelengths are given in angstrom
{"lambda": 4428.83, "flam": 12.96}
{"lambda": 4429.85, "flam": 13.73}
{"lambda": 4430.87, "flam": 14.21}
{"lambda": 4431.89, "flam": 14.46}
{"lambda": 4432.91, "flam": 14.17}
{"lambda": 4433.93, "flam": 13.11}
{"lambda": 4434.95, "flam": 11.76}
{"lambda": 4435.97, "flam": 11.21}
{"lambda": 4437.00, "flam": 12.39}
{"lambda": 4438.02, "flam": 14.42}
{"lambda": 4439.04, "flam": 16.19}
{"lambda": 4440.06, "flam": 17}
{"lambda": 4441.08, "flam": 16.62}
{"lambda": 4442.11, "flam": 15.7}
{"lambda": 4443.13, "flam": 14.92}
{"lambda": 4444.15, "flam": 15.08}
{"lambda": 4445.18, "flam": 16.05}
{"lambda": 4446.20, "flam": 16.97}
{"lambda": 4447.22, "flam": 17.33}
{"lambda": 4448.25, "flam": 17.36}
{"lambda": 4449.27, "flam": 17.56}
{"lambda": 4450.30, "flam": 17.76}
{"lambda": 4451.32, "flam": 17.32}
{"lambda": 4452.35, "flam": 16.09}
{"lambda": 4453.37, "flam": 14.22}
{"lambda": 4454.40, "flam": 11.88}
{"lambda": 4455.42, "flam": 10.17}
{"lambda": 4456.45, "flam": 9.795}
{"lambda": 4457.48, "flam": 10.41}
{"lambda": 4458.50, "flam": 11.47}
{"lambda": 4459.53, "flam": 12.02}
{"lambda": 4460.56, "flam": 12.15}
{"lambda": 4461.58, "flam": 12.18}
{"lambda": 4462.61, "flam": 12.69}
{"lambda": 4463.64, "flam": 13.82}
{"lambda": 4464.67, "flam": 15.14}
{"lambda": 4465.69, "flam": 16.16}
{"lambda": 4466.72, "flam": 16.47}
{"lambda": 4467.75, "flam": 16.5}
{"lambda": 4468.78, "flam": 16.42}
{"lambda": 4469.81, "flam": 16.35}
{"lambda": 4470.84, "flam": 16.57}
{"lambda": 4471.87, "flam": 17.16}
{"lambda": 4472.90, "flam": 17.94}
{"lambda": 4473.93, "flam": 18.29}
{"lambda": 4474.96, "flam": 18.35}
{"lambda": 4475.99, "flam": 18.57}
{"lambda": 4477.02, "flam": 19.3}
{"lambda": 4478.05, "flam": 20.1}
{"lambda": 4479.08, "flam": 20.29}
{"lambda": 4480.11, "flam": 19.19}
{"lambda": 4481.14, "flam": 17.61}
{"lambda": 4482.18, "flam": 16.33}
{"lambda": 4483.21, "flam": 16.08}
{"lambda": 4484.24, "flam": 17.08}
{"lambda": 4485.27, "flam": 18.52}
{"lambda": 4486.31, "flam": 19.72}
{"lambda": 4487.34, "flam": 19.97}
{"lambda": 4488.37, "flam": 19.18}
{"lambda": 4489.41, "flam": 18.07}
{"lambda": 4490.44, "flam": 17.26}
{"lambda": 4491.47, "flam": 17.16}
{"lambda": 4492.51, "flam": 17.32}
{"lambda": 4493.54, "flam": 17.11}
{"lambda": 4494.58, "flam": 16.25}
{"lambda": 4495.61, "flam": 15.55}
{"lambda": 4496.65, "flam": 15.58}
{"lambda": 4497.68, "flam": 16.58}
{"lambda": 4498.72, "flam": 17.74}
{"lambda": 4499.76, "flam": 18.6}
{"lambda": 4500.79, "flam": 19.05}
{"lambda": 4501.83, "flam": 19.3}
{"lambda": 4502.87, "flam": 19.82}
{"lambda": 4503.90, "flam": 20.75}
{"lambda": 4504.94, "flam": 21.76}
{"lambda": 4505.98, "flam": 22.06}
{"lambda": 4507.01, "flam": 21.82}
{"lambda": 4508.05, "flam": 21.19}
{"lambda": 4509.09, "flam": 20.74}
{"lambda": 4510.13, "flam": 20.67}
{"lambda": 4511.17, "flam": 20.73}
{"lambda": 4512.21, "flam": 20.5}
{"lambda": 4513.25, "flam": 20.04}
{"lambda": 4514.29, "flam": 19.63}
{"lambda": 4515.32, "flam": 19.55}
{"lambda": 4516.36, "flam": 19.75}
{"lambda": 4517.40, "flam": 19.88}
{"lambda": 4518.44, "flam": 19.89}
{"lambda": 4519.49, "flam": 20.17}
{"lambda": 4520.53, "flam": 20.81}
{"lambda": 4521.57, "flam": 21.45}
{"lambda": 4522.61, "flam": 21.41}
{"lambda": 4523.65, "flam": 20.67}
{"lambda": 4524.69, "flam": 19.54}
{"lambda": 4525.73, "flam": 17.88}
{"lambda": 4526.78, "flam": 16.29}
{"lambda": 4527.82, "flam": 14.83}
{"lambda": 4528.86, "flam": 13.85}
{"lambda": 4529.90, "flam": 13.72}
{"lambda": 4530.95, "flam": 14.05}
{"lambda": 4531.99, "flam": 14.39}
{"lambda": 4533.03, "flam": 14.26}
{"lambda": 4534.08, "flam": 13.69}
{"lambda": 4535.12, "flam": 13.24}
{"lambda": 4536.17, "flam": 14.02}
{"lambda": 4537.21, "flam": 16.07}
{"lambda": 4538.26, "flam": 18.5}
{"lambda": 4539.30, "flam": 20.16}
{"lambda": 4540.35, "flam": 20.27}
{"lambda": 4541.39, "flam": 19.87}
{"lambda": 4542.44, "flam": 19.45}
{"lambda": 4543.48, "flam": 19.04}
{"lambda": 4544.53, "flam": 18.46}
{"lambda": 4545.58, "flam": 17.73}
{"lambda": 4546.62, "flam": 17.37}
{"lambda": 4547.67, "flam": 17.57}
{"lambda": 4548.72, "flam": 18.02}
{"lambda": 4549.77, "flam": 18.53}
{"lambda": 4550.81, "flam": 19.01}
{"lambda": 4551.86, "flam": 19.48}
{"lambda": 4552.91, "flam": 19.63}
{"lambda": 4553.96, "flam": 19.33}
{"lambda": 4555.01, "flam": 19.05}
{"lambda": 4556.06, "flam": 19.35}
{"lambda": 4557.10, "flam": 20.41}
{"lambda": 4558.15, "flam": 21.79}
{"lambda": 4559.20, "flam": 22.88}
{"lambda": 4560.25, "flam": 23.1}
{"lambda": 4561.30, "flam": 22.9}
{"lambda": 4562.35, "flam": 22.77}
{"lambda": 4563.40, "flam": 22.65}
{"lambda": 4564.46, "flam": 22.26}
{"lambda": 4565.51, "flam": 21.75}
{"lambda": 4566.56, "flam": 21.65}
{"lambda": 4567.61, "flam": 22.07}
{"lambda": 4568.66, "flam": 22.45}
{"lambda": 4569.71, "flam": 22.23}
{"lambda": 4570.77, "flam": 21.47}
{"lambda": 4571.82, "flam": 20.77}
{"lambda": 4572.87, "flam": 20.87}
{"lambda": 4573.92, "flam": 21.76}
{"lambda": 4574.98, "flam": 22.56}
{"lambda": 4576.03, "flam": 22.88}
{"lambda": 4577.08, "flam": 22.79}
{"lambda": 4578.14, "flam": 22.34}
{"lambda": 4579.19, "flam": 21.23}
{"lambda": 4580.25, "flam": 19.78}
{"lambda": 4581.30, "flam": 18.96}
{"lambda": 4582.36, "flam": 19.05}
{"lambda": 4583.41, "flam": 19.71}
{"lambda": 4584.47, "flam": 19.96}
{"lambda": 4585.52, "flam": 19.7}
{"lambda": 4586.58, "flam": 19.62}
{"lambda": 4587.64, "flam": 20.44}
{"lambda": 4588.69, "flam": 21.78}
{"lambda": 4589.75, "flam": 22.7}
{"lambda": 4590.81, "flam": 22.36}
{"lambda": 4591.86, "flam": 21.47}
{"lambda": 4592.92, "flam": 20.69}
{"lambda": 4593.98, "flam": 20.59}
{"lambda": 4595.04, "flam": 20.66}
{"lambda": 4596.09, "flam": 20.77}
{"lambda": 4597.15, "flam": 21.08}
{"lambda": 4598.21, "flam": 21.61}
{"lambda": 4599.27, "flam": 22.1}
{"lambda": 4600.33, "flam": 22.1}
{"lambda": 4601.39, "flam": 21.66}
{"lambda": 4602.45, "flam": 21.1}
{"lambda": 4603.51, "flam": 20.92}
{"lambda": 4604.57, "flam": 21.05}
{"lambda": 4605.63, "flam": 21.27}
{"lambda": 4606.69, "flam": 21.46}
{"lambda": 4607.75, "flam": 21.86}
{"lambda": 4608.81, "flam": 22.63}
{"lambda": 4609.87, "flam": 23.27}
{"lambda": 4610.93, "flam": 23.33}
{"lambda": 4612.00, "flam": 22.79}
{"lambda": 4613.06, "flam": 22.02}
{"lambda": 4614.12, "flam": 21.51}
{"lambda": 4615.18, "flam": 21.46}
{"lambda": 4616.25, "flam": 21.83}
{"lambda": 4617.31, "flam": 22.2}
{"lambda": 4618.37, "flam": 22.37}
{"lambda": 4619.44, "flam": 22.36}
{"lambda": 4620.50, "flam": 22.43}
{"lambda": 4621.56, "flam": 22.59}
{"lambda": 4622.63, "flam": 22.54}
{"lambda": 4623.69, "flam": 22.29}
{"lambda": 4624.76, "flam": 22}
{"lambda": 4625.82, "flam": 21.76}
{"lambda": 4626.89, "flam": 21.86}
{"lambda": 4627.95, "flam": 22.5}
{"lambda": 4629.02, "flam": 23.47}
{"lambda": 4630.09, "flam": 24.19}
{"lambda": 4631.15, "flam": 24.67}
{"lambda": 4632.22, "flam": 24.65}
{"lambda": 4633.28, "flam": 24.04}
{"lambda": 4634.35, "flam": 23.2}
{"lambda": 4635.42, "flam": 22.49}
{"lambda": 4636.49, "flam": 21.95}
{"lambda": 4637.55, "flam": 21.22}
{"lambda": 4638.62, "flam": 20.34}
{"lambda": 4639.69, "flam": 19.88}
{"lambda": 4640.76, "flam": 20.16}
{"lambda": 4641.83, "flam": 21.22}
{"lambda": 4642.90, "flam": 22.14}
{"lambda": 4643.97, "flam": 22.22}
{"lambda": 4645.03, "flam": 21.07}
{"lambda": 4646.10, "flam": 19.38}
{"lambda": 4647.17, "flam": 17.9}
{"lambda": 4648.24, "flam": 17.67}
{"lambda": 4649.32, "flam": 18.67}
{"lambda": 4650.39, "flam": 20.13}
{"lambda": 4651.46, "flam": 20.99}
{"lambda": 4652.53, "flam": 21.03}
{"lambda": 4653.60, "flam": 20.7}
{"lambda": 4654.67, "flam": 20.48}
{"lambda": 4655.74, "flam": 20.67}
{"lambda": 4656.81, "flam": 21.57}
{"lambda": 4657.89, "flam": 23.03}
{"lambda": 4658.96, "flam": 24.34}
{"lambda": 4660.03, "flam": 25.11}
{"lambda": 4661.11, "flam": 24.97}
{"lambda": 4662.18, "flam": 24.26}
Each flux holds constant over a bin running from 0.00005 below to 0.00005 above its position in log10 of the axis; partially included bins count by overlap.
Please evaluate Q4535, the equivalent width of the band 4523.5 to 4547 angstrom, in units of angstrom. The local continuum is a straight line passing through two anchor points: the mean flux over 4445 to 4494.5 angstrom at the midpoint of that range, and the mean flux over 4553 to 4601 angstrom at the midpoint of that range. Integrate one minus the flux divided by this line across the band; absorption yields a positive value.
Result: 3.1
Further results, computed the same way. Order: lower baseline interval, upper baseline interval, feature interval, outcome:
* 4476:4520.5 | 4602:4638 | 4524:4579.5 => 3.39 angstrom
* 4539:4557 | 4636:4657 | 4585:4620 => -3.18 angstrom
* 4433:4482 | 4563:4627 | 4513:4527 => -1.24 angstrom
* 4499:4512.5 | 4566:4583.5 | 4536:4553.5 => 2.06 angstrom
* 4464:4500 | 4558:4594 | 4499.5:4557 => 2.20 angstrom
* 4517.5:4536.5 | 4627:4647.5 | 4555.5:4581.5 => -4.03 angstrom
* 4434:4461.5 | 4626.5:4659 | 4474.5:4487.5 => -2.48 angstrom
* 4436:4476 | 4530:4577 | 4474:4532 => -4.91 angstrom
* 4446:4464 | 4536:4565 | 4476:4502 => -3.28 angstrom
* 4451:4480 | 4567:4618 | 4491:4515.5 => -2.83 angstrom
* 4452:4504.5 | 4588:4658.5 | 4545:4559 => 0.02 angstrom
